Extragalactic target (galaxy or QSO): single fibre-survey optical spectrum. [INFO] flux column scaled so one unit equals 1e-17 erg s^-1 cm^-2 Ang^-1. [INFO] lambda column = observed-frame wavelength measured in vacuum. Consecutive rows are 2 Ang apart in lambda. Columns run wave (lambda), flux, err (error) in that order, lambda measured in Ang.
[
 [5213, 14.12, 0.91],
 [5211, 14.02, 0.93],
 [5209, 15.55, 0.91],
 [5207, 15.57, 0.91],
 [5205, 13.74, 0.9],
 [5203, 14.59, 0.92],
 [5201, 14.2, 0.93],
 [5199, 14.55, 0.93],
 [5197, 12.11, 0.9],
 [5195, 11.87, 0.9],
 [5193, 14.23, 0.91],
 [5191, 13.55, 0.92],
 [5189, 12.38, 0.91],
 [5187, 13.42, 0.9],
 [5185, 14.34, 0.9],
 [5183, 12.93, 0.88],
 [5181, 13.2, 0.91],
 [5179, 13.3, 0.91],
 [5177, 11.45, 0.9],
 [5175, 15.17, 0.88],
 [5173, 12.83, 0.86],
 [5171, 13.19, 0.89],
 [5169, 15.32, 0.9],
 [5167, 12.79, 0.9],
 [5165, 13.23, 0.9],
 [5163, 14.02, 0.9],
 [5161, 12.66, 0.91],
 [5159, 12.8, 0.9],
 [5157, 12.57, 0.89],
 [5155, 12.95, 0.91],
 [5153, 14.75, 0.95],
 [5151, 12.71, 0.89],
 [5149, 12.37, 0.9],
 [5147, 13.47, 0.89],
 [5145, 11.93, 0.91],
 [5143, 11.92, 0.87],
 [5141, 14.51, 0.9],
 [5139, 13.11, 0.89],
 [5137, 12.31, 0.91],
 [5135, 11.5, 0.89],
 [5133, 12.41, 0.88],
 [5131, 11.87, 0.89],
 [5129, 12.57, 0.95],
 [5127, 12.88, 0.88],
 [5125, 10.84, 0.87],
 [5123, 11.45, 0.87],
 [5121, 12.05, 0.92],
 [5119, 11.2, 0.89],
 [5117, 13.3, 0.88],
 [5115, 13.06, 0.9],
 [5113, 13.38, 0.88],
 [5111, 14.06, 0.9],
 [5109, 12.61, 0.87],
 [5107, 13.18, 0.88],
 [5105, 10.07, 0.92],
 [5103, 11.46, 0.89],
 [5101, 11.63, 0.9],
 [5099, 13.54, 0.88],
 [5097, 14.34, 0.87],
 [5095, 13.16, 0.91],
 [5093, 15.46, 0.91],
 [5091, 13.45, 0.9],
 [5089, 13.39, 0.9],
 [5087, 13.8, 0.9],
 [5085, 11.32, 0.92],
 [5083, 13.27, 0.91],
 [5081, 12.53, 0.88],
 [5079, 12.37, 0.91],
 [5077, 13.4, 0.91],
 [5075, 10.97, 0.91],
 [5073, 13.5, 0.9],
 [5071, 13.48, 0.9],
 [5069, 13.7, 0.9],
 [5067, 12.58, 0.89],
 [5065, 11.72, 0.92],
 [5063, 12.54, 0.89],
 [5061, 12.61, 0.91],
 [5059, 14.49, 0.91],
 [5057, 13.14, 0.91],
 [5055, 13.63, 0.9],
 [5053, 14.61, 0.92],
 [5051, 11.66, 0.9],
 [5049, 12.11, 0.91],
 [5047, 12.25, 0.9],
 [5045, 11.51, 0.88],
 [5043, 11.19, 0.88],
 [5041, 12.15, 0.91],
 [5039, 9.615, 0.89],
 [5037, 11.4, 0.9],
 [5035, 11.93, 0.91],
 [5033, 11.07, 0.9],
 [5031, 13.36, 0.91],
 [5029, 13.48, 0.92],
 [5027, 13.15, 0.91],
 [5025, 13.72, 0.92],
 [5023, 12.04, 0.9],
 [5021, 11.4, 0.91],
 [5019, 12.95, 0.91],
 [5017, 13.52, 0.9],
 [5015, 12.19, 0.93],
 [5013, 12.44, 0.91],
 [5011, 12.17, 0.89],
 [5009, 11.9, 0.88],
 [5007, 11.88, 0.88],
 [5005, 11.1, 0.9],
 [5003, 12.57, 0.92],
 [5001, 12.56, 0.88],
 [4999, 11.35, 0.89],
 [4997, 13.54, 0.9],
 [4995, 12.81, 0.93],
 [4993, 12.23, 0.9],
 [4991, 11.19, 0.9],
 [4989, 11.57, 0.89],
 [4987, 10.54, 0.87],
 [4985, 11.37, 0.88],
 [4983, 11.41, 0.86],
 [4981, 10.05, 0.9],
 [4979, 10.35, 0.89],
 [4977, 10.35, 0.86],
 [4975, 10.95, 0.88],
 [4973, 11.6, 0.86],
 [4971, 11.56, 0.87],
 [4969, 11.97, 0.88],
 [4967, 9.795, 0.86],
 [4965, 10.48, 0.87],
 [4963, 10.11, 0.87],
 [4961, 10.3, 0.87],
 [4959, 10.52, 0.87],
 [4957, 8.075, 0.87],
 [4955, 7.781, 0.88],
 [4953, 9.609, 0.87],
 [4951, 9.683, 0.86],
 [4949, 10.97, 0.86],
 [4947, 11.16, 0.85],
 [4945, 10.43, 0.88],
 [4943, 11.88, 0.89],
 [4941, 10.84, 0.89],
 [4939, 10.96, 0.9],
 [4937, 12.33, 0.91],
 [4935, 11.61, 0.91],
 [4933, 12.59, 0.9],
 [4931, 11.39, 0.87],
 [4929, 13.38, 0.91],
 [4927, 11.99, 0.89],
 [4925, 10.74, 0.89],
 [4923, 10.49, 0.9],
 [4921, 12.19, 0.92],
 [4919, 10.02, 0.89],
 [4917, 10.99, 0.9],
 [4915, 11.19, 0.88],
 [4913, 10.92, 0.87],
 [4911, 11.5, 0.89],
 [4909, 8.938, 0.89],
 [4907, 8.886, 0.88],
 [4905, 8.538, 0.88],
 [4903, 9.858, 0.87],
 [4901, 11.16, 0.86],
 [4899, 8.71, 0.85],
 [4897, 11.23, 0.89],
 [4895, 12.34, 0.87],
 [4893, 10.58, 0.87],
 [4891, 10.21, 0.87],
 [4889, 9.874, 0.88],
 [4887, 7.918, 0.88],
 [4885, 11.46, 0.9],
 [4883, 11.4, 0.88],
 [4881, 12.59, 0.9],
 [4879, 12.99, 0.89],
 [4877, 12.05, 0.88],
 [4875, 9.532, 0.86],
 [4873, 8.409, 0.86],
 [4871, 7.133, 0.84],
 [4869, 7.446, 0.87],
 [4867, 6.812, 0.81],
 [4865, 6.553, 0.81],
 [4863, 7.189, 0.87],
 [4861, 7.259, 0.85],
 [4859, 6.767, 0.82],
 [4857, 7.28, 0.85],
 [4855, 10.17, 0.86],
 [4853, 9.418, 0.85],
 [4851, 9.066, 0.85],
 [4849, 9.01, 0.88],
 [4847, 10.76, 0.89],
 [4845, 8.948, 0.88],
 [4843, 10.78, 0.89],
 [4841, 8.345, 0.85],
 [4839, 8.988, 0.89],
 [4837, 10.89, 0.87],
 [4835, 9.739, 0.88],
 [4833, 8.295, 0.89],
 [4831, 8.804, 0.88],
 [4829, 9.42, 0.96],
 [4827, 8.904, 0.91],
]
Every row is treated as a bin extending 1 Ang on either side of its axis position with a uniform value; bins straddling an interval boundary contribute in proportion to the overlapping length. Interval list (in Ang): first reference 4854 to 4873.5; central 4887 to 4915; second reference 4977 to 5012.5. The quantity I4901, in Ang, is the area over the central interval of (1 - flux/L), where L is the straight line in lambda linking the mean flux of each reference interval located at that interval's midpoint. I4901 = -4.9 Ang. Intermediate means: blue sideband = 7.48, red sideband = 11.7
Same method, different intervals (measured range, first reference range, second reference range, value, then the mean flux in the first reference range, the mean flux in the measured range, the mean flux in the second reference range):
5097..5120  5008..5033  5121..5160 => 0.0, 12.6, 12.6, 12.6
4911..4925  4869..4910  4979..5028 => -0.5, 10.1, 11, 12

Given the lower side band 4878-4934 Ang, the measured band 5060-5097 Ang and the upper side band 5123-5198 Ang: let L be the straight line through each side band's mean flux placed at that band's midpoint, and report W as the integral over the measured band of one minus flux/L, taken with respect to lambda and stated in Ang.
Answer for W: -2.2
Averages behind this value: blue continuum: 10.9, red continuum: 12.9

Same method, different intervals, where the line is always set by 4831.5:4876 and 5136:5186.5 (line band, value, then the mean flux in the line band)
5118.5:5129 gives 0.7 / 11.8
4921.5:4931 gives -1.9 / 11.7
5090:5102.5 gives -1.3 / 13.5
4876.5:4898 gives -4.8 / 11.1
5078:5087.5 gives -0.5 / 12.6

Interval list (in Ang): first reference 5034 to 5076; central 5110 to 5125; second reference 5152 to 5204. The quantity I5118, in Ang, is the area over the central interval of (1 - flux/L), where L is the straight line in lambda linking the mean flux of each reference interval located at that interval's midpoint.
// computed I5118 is 0.5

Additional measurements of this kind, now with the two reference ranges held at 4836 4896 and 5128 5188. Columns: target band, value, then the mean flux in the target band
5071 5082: -0.55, 12.6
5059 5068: -0.55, 12.6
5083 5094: -1.15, 13.5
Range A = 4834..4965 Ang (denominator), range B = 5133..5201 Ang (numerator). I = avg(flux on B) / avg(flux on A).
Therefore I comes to 1.31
